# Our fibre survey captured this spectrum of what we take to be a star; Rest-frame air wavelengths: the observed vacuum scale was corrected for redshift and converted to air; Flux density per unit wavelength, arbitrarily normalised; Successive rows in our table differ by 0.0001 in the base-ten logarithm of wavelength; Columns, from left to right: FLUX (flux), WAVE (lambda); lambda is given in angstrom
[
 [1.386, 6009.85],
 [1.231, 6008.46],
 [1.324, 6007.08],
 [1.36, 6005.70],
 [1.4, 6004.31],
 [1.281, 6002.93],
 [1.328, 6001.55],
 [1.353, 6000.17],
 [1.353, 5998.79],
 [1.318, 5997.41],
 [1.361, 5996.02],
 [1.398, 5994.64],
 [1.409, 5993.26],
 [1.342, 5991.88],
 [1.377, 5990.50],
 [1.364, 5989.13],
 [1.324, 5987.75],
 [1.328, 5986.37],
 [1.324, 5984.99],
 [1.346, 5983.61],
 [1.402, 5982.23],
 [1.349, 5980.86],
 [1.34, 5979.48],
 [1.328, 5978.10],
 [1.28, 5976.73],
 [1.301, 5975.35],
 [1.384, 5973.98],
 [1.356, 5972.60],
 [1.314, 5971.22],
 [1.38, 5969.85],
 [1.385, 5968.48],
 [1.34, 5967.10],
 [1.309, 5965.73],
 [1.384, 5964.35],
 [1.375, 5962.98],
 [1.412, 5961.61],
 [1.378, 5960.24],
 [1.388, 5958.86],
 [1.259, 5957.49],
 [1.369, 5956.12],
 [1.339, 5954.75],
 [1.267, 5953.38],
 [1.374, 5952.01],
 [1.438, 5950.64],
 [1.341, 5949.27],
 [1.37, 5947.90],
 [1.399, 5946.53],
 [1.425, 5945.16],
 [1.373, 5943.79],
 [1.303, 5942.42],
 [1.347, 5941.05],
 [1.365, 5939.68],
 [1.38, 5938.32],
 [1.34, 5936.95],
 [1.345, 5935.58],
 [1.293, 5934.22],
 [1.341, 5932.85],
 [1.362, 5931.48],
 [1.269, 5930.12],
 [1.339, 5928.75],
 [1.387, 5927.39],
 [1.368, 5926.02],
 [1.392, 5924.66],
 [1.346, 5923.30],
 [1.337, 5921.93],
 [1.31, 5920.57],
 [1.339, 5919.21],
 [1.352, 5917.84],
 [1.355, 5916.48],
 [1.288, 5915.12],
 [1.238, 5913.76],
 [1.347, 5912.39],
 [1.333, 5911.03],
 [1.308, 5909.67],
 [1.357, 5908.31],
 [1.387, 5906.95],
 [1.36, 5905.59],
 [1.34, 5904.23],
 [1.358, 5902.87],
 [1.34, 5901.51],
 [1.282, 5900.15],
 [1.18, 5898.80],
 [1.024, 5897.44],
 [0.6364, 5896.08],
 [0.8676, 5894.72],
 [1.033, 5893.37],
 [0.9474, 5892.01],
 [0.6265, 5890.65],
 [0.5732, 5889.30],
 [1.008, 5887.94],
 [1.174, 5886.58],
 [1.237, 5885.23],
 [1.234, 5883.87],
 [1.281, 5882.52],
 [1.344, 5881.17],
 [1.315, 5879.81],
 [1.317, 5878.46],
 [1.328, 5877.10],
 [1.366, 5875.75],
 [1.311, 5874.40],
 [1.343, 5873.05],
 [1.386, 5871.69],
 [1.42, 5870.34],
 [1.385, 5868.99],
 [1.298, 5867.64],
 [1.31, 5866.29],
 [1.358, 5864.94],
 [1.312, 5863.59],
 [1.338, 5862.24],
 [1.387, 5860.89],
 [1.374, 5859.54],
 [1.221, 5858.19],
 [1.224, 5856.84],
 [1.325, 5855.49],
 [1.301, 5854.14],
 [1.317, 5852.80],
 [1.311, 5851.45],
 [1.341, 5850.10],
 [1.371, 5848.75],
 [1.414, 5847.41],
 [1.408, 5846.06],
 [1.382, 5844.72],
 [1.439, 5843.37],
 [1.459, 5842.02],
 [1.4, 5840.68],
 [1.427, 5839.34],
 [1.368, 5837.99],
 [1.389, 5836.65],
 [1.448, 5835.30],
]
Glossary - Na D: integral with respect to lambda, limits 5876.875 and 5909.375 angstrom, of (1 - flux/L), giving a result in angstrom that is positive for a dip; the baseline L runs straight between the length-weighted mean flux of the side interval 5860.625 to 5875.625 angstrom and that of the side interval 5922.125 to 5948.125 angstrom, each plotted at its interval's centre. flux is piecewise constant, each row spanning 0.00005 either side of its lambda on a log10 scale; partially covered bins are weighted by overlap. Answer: 4.9 angstrom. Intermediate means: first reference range 1.35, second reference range 1.35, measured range 1.15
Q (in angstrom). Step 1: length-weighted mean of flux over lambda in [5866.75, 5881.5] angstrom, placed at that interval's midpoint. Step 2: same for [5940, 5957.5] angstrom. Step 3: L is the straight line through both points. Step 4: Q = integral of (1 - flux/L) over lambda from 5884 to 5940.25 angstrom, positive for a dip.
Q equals 5.0 angstrom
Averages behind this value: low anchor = 1.35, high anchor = 1.36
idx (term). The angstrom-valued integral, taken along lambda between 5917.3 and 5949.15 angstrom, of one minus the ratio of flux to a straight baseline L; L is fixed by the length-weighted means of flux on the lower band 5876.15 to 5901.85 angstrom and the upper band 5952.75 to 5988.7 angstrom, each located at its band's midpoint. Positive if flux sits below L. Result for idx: -3.2 angstrom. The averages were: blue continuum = 1.09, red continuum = 1.34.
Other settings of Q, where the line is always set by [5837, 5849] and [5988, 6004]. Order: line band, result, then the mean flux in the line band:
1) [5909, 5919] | 0.47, 1.32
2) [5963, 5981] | 0.26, 1.34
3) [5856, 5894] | 4.55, 1.23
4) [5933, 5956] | 0.28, 1.36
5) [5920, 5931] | 0.28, 1.34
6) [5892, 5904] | 2.57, 1.09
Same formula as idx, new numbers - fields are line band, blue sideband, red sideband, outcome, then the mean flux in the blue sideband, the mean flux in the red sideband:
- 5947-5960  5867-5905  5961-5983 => -0.36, 1.18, 1.35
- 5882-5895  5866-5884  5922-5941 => 3.30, 1.34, 1.35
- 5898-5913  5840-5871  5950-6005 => 0.31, 1.35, 1.35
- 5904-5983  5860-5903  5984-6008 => -4.33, 1.2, 1.35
